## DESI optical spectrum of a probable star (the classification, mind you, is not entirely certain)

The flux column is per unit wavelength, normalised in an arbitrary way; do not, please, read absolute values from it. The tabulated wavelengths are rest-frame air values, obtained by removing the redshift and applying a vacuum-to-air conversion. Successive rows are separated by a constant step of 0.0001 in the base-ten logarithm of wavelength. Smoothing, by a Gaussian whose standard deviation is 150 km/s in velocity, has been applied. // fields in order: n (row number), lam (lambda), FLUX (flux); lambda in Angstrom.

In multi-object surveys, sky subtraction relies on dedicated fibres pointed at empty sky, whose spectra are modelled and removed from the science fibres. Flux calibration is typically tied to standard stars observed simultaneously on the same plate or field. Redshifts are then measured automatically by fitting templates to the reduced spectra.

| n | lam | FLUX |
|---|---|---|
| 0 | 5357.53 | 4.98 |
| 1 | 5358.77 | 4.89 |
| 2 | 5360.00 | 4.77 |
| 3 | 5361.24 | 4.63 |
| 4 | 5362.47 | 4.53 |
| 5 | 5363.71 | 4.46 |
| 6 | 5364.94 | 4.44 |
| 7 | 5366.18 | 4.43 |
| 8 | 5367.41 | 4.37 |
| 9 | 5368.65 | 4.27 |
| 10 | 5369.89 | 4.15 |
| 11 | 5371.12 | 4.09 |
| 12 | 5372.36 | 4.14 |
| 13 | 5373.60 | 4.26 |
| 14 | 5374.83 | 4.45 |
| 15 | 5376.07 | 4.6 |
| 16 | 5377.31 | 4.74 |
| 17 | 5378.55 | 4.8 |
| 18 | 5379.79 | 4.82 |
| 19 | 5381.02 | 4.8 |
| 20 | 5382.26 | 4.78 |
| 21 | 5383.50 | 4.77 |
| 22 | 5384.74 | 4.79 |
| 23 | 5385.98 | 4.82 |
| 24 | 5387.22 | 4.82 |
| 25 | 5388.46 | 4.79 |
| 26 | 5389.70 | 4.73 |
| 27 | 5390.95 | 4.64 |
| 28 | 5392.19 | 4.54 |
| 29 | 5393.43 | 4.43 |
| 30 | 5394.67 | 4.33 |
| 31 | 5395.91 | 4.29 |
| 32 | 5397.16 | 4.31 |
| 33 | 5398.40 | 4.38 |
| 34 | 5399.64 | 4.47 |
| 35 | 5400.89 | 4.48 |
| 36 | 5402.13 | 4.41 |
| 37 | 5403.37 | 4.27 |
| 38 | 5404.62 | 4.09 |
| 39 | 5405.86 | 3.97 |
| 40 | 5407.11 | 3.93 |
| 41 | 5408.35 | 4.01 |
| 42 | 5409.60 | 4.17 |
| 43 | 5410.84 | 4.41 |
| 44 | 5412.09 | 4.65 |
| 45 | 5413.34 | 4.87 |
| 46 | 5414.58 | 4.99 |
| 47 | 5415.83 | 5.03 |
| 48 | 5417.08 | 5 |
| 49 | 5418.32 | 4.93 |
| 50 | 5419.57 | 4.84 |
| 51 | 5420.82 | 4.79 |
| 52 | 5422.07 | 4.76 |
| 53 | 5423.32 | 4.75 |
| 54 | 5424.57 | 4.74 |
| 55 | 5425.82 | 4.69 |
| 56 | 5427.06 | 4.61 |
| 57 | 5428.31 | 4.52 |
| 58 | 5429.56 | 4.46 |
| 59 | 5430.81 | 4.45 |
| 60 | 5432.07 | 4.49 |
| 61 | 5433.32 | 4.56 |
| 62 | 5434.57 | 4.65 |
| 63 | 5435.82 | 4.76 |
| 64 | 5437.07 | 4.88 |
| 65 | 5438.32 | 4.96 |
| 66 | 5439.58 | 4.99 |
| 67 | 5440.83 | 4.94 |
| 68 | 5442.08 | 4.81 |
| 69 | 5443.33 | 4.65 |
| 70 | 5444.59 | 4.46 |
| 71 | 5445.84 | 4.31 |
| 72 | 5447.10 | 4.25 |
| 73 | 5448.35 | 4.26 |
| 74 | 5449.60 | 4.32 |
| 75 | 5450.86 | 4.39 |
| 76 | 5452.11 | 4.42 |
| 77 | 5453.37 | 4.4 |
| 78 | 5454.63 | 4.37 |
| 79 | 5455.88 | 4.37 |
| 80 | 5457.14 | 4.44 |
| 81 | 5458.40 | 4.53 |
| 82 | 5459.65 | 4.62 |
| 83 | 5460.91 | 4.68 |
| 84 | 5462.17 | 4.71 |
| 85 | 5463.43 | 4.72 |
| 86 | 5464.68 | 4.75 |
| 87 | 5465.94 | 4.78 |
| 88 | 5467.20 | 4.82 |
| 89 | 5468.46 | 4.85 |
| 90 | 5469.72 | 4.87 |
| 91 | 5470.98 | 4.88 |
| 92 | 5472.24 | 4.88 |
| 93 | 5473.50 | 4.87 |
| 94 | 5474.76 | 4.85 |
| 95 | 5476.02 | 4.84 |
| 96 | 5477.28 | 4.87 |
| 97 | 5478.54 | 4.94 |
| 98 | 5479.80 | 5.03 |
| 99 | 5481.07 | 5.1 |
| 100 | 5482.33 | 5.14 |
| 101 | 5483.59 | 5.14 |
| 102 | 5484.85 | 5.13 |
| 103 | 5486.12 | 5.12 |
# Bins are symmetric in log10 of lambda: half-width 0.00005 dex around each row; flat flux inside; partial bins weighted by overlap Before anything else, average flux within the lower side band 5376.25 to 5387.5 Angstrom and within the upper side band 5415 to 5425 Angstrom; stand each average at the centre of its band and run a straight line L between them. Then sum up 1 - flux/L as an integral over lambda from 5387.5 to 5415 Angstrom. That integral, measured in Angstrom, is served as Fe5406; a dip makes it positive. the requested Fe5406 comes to 2.3 Angstrom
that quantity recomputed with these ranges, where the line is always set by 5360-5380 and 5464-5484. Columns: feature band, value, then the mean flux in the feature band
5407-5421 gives 0.0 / 4.66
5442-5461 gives 1.5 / 4.44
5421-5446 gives 0.3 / 4.68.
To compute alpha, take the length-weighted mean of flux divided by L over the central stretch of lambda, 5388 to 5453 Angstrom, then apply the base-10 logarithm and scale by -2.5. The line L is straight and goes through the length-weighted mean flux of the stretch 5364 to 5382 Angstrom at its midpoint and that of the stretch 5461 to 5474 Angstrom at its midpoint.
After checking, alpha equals 0.02 mag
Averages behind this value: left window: 4.46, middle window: 4.55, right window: 4.81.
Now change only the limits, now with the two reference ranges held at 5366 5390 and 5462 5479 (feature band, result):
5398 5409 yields 0.104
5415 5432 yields -0.006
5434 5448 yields 0.014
